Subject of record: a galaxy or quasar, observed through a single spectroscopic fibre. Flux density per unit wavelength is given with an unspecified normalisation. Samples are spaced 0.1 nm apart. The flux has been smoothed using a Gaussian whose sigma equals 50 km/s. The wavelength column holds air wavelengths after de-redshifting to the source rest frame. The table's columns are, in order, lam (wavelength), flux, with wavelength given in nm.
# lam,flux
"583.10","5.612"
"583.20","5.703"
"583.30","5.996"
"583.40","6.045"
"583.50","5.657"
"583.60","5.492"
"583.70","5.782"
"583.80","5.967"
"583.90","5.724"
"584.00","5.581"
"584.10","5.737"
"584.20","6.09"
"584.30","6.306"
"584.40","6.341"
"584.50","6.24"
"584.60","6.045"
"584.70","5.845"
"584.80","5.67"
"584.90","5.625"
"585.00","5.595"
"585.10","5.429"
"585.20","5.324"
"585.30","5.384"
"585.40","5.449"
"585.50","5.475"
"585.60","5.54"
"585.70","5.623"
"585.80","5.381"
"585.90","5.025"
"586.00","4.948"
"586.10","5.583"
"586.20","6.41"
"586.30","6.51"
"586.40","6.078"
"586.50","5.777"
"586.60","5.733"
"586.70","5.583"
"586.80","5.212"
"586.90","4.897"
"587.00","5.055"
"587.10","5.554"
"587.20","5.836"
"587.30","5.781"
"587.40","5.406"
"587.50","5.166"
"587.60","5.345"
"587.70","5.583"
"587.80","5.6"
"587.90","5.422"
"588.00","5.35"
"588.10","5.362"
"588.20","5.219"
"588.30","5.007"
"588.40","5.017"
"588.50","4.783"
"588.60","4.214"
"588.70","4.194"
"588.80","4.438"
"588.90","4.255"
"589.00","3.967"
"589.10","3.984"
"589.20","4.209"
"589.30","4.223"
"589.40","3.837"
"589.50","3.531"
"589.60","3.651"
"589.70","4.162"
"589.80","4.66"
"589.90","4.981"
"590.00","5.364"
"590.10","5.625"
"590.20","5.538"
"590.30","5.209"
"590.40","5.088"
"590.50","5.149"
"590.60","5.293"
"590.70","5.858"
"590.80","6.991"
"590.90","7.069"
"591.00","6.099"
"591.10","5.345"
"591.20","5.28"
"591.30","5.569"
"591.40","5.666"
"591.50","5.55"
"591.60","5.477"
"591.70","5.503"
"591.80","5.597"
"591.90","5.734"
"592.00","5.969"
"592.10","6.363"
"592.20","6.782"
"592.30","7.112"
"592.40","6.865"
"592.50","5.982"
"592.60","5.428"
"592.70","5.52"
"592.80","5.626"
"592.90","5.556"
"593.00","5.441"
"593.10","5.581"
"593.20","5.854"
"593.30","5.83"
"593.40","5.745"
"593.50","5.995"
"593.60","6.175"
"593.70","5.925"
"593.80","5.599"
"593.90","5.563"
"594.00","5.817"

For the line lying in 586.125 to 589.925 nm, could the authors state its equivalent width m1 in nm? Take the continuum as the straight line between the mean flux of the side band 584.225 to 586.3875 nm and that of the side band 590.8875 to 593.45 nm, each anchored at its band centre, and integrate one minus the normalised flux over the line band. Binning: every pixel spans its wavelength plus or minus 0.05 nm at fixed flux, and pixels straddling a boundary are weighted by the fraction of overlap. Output 0.50 nm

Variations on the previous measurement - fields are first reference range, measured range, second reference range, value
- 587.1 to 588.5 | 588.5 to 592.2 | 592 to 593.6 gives 0.377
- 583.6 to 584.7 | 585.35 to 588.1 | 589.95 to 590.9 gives 0.142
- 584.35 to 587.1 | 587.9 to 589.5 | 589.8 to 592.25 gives 0.318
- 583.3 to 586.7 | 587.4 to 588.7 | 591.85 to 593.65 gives 0.154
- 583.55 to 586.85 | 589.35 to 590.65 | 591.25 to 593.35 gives 0.232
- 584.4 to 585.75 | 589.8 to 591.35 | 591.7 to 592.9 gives 0.092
